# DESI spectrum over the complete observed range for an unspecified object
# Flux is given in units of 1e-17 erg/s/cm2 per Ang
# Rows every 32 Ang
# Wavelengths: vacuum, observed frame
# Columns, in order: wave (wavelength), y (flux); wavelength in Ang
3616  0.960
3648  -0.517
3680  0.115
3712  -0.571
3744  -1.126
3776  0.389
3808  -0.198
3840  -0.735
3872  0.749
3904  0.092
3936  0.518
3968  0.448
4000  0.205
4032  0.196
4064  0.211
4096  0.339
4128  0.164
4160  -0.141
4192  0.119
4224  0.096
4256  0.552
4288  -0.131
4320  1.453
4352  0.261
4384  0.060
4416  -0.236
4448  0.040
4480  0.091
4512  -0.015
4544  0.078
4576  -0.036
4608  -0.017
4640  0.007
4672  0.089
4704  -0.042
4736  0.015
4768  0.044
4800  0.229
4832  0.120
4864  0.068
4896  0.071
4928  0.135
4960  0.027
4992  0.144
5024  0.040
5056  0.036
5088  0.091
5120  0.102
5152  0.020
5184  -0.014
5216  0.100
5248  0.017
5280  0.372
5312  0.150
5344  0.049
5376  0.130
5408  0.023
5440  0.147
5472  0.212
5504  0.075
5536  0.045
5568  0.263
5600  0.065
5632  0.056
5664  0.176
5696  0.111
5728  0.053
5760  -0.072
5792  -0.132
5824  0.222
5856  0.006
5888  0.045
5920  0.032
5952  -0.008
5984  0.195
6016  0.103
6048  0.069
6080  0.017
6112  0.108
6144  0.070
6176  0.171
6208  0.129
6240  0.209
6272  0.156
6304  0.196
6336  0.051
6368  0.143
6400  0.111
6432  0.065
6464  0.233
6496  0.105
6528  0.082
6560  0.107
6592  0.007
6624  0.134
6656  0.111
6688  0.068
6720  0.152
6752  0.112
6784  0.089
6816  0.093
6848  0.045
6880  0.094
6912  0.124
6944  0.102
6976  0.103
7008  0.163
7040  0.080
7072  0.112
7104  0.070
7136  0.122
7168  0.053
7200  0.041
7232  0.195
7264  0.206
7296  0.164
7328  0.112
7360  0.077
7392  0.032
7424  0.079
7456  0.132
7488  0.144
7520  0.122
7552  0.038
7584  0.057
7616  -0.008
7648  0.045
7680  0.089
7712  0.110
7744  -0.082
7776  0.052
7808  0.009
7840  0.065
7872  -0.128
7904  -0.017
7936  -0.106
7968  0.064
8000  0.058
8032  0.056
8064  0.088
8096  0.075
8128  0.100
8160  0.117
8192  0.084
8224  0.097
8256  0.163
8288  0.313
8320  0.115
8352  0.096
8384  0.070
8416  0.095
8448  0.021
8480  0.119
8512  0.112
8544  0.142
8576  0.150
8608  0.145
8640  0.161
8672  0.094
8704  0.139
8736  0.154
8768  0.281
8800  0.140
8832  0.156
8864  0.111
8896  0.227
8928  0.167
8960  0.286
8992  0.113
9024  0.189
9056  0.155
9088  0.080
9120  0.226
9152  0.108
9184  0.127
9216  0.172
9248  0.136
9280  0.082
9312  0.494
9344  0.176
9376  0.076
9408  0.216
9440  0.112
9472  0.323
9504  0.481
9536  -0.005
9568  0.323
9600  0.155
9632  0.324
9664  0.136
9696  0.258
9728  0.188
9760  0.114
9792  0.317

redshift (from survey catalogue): 1.219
